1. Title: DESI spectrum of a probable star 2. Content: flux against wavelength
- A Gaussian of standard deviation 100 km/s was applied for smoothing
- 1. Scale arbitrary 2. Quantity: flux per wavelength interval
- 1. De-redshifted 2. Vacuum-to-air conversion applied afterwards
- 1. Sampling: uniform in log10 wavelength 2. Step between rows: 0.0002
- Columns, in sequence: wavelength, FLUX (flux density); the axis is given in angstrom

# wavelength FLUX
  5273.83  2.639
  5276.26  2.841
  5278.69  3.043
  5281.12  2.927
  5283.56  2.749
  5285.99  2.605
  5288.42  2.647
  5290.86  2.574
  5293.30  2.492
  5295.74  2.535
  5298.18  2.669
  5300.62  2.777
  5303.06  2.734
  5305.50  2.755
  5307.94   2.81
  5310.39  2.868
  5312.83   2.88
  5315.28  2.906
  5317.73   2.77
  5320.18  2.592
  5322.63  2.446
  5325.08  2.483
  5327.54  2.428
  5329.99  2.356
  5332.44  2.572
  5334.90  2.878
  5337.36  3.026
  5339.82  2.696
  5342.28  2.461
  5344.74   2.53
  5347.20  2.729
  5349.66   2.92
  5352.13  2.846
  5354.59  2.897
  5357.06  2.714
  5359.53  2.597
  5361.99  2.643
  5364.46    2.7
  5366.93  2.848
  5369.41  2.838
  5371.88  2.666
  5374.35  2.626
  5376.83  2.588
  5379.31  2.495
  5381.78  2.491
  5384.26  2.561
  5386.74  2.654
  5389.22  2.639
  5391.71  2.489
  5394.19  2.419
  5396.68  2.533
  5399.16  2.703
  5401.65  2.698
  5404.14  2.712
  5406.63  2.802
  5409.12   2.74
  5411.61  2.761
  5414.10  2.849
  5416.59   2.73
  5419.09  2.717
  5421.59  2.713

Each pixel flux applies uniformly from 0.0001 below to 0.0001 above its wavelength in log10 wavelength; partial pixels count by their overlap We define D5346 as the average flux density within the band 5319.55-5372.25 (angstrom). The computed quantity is 2.68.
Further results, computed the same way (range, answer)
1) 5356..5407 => 2.64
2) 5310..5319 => 2.85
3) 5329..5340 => 2.71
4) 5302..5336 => 2.68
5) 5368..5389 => 2.62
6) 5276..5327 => 2.71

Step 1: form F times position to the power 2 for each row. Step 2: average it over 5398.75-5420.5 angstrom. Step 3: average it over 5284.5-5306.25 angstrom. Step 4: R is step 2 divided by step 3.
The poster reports 1.1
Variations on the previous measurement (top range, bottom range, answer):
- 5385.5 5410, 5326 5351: 1.01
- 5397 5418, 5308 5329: 1.06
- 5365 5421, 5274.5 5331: 1.02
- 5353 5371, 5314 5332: 1.09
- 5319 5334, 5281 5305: 0.95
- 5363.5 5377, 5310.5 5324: 1.02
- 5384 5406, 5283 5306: 1.02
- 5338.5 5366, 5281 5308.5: 1.03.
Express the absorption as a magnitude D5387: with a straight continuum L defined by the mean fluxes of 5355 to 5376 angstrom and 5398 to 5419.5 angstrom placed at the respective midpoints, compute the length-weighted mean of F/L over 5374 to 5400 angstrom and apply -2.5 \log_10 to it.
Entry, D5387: 0.07 mag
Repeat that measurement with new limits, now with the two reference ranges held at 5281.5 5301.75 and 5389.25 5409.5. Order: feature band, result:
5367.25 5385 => 0.00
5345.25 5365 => -0.05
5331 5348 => -0.02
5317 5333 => 0.05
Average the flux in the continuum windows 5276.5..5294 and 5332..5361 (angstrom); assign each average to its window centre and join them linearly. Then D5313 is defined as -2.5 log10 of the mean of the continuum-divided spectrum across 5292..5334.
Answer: 0.03 mag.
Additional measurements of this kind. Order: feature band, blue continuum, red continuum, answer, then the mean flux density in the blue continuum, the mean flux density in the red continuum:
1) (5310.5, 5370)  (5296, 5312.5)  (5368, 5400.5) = -0.01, 2.76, 2.59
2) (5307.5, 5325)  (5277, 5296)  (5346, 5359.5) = 0.01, 2.71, 2.8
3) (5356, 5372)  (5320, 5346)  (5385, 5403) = -0.05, 2.59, 2.59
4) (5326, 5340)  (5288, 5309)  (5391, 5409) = 0.00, 2.67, 2.63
